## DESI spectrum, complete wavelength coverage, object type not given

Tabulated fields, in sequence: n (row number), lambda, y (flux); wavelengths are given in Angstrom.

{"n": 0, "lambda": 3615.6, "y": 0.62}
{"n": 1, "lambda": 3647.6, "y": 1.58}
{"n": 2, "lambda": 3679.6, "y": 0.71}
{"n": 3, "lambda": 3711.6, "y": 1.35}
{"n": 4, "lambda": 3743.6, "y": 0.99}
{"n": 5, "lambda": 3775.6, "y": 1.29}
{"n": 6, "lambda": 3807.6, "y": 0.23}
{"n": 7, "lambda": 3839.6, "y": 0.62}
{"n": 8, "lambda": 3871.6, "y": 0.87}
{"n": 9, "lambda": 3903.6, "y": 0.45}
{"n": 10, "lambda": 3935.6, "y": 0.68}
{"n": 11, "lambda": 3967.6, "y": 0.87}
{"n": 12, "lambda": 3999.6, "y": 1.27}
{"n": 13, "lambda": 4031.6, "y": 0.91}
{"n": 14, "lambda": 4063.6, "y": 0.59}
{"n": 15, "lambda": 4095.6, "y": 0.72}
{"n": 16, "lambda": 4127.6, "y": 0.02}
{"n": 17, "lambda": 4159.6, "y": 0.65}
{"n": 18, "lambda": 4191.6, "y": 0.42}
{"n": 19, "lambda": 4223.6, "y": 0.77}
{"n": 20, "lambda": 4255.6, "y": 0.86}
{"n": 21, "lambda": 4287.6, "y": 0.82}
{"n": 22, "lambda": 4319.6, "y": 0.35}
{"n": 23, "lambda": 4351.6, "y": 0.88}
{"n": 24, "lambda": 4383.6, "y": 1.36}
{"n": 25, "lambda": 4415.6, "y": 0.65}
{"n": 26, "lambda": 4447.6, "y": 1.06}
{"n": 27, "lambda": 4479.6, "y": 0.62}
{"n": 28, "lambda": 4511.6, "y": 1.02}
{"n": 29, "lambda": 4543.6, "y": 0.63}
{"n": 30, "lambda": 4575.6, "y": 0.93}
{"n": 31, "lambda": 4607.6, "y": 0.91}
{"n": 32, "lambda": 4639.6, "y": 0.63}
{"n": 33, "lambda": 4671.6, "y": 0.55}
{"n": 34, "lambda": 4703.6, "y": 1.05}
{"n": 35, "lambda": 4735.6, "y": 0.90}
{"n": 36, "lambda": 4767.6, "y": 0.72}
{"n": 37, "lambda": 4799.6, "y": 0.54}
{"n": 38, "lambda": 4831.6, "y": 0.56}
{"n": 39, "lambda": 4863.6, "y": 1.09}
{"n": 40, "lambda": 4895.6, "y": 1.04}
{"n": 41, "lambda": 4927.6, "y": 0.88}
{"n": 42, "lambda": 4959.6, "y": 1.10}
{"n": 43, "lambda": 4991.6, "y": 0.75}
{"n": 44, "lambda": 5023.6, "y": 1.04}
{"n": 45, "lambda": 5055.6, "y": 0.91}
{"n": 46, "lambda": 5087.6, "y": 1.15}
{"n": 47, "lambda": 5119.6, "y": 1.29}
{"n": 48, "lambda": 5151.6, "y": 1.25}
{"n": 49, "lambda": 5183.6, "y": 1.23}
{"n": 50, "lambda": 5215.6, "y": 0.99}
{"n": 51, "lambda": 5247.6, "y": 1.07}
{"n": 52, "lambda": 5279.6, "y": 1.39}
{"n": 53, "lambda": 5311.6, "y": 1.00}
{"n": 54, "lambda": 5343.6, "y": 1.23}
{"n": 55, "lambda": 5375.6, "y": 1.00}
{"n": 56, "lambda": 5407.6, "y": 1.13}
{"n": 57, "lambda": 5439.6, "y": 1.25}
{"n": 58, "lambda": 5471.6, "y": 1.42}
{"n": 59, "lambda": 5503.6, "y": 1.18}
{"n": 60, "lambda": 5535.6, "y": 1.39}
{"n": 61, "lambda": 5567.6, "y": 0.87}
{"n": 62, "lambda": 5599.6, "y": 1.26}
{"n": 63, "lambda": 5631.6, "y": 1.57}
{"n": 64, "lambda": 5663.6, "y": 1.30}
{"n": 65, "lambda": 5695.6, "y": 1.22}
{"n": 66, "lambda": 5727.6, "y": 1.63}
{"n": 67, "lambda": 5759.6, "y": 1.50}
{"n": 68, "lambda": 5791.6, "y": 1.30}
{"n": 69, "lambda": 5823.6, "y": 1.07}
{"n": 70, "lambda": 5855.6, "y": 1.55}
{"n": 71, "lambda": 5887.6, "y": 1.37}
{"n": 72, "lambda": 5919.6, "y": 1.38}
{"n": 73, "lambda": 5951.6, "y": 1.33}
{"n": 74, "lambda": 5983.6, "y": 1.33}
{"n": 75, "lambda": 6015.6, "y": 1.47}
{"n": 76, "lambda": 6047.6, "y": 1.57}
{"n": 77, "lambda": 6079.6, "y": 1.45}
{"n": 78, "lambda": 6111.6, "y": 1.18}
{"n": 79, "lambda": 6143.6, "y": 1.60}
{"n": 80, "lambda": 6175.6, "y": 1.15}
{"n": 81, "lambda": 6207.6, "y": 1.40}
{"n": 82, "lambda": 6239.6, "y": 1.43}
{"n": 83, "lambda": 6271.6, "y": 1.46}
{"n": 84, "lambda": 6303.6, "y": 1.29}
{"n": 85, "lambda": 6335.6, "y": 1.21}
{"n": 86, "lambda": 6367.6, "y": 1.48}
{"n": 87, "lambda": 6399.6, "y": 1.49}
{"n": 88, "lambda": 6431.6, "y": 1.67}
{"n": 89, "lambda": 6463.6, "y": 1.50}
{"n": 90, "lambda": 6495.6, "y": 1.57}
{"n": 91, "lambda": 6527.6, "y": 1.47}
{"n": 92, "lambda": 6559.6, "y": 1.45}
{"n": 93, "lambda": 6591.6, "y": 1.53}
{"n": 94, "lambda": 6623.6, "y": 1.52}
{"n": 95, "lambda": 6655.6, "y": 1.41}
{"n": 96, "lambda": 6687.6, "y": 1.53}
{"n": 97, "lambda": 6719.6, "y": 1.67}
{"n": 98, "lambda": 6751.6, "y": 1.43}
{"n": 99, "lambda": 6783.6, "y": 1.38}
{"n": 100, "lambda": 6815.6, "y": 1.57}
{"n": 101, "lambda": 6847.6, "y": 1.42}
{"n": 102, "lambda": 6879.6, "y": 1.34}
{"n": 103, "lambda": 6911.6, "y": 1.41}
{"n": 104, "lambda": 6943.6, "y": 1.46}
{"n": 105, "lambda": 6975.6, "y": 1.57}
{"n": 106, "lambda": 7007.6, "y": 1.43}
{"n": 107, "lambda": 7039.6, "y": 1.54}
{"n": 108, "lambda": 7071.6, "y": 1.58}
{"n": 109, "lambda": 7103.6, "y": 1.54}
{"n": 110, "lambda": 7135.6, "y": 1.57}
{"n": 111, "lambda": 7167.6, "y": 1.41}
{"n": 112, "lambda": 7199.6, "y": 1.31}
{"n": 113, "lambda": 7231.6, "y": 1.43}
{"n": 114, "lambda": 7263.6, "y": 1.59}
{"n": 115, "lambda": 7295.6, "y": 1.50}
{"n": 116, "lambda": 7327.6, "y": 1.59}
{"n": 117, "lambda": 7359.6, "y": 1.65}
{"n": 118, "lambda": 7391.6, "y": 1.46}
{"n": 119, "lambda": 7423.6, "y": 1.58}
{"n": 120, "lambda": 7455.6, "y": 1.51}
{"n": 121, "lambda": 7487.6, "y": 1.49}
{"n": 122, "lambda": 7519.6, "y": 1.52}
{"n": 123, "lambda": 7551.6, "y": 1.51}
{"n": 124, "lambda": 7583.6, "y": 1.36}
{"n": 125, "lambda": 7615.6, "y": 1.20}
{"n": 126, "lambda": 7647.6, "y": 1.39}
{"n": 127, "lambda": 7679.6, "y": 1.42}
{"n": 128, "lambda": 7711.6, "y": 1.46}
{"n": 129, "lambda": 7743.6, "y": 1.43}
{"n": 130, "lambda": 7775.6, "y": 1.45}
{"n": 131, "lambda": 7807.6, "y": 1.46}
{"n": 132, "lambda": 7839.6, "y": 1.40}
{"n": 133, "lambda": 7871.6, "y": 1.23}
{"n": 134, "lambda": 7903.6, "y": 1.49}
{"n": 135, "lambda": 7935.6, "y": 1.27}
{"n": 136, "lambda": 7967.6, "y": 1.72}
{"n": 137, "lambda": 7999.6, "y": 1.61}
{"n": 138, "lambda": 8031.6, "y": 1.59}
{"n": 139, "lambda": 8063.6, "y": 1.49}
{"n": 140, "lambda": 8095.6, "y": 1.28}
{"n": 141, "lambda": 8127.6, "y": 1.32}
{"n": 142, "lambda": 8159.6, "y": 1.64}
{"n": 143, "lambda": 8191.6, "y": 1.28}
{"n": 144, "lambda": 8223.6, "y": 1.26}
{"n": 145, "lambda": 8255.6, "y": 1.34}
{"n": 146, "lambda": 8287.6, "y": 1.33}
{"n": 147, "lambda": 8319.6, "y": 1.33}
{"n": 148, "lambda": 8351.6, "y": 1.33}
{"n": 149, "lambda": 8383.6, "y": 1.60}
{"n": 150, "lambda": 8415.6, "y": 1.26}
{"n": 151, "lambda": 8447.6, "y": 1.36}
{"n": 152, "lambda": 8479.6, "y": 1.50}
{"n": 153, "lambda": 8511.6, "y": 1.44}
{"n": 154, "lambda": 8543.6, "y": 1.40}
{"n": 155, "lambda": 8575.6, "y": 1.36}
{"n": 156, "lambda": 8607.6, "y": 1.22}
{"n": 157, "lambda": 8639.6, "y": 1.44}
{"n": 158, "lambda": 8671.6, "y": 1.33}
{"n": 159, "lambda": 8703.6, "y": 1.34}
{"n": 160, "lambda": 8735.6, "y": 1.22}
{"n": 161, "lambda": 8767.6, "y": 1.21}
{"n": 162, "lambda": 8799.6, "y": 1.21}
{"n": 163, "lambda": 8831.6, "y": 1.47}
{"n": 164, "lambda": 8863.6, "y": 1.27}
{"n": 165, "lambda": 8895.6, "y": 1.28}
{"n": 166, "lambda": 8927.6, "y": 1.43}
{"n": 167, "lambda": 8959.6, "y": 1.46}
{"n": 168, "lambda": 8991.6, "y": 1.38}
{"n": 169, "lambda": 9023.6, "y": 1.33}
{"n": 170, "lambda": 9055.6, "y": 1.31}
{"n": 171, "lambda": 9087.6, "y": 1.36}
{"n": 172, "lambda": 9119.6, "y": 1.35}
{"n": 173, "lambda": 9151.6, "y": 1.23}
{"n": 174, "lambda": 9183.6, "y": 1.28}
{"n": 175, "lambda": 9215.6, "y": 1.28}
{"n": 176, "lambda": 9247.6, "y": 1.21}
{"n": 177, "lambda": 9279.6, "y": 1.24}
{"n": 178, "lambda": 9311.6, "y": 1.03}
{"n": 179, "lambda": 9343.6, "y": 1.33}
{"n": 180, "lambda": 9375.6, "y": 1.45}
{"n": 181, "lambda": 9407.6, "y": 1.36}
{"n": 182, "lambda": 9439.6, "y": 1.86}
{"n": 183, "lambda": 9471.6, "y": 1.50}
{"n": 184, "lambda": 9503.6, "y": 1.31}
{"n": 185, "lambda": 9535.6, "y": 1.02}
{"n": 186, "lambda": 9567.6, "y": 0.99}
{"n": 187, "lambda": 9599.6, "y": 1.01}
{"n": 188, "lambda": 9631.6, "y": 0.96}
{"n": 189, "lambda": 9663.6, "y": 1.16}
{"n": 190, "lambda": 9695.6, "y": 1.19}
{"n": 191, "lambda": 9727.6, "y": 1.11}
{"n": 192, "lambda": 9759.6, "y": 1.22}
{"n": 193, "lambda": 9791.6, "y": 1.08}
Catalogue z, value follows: 0.213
